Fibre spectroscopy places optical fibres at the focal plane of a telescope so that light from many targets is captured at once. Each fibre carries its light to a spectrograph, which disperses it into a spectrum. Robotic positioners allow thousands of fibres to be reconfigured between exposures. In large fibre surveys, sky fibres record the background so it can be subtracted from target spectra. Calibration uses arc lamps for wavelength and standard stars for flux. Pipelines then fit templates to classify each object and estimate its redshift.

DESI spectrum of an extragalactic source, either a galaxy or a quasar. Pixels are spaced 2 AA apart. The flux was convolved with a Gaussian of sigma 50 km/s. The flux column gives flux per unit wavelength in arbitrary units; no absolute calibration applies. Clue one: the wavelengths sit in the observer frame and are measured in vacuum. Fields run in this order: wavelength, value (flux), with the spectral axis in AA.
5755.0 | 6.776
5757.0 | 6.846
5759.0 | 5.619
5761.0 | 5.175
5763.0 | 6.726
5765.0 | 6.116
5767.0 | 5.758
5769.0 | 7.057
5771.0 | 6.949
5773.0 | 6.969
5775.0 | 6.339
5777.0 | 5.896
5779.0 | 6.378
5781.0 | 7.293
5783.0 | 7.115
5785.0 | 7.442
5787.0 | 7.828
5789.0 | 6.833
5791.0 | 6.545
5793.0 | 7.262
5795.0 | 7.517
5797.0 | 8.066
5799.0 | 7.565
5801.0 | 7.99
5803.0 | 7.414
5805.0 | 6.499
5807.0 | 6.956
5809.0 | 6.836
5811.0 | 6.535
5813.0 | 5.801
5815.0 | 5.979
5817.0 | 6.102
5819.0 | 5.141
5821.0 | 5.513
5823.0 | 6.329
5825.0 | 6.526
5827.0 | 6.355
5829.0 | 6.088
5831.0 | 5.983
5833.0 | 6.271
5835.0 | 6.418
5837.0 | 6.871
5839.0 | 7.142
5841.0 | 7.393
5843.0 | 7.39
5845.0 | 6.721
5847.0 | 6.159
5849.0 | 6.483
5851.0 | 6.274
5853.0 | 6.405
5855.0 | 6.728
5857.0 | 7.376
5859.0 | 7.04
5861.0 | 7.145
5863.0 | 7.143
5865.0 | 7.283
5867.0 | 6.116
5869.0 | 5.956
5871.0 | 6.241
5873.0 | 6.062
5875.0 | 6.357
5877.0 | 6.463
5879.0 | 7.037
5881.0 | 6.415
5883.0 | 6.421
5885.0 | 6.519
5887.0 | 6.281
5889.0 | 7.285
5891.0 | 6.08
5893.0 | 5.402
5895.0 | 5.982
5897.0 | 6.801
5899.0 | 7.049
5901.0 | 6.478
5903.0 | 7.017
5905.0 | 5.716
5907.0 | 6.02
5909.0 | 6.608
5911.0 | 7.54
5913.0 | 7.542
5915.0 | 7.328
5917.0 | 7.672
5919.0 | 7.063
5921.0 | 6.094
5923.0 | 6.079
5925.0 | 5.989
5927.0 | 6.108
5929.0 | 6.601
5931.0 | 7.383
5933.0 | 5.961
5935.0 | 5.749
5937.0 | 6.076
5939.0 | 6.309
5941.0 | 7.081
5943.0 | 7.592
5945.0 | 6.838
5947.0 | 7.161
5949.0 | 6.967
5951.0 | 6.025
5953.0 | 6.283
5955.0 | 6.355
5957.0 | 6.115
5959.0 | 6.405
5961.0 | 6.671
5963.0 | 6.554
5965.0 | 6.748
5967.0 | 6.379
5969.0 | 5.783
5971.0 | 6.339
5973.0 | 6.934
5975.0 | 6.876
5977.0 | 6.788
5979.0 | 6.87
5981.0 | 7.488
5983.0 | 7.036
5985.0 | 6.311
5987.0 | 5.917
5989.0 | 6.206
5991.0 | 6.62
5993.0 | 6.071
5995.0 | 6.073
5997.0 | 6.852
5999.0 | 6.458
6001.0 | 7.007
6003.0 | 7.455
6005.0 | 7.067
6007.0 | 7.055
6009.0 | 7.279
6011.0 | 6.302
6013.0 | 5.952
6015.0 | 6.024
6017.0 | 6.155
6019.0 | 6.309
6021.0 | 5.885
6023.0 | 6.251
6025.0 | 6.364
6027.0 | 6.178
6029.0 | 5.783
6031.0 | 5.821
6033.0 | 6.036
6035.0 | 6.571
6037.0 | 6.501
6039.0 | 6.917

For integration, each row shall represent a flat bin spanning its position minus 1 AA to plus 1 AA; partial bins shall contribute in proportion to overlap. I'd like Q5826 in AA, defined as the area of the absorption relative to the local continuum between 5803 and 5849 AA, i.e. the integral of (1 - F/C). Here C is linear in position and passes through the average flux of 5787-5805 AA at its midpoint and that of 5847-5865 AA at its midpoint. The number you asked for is 4.3 AA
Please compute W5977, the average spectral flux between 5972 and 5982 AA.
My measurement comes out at 6.99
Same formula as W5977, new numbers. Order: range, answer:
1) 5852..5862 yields 6.94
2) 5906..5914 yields 6.93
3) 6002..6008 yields 7.19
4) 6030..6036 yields 6.14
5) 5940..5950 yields 7.13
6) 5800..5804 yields 7.7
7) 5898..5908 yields 6.46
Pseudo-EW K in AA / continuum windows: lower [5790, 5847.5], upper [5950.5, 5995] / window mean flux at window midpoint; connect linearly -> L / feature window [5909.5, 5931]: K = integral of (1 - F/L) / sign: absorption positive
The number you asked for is -0.9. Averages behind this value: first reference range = 6.67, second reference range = 6.49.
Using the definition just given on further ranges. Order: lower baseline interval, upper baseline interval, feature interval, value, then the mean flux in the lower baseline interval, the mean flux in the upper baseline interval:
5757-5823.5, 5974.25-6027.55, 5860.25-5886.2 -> 0.3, 6.66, 6.55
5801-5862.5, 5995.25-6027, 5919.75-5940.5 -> 0.9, 6.56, 6.54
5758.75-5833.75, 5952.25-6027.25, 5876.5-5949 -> -0.6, 6.61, 6.52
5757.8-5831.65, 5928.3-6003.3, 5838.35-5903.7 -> -0.2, 6.61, 6.58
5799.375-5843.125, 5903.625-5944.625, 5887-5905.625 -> 0.5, 6.52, 6.63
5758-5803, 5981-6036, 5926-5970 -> 0.2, 6.85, 6.43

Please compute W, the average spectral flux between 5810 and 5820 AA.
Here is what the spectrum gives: 5.91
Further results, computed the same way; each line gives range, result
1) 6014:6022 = 6.09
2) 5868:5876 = 6.15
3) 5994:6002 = 6.6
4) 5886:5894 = 6.26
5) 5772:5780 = 6.4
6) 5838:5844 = 7.31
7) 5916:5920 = 7.37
